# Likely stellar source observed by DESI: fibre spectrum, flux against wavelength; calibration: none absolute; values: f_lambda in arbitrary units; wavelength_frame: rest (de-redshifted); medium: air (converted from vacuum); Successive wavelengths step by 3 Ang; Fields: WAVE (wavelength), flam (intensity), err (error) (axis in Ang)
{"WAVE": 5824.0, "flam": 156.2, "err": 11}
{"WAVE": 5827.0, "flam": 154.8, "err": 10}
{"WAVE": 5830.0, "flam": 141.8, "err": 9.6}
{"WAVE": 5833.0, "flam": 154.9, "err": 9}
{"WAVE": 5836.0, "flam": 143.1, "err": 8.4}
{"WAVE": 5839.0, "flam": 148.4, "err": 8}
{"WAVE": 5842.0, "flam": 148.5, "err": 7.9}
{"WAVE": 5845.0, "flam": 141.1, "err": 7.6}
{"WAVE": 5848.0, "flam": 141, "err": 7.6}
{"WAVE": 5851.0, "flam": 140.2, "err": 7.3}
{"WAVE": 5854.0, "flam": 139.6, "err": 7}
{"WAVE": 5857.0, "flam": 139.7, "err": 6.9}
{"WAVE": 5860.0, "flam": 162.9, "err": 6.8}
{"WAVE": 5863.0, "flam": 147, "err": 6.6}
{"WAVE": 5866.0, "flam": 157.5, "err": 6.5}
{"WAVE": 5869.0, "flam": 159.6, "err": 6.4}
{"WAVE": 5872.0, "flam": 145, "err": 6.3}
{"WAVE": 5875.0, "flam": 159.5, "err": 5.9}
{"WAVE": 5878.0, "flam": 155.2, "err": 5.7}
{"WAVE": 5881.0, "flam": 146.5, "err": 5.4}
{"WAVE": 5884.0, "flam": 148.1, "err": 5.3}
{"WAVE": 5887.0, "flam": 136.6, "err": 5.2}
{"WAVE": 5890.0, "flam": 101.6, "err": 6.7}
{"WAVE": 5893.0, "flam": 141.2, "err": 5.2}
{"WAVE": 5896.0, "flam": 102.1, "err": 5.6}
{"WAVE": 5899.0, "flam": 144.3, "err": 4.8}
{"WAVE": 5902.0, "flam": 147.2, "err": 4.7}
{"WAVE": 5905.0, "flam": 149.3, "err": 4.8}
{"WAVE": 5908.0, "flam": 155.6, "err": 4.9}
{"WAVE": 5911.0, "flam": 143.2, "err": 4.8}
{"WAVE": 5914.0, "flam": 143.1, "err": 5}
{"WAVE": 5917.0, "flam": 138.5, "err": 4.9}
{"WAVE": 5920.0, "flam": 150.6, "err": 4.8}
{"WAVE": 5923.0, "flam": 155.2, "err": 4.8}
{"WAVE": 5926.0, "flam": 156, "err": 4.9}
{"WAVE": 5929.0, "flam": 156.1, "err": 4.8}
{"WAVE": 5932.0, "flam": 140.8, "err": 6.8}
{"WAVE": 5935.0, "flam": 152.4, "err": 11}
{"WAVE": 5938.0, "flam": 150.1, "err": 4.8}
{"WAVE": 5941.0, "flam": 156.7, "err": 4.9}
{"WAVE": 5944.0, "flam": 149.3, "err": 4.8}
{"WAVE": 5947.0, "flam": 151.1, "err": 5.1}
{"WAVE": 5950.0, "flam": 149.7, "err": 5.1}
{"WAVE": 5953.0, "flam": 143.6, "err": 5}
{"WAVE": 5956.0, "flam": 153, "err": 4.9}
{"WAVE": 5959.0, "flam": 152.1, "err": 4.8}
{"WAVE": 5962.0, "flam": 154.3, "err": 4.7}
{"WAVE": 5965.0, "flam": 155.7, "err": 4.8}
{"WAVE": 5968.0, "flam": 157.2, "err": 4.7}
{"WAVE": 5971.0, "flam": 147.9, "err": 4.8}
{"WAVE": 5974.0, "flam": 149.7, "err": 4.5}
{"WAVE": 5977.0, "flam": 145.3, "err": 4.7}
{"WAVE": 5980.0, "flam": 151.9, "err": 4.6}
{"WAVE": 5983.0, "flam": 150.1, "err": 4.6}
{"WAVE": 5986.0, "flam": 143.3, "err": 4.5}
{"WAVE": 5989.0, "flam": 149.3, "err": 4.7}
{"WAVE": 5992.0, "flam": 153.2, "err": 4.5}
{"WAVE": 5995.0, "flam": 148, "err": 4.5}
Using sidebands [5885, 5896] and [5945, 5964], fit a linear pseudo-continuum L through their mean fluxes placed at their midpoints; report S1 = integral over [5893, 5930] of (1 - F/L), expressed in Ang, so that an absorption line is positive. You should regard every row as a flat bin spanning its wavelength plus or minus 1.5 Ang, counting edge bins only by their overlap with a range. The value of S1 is -3.3 Ang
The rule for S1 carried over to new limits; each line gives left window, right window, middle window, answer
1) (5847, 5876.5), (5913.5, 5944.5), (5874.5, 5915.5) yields 2.5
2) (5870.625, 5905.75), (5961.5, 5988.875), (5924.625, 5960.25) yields -1.1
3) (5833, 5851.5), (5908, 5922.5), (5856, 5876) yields -1.1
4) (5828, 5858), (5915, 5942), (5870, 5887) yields -0.4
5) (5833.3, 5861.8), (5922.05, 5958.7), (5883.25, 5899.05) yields 2.3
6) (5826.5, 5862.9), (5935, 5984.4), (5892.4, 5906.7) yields 1.1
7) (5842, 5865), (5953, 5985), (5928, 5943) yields -0.2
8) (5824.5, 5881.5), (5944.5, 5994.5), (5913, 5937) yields 0.1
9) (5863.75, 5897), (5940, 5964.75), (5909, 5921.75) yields 0.2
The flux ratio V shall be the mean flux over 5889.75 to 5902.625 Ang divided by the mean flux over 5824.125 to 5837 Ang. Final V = 0.86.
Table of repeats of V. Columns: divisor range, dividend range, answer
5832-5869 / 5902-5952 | 1.02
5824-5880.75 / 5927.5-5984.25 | 1.01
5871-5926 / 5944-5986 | 1.05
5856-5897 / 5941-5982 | 1.05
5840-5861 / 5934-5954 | 1.04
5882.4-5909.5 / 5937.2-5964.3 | 1.11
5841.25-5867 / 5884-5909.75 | 0.93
